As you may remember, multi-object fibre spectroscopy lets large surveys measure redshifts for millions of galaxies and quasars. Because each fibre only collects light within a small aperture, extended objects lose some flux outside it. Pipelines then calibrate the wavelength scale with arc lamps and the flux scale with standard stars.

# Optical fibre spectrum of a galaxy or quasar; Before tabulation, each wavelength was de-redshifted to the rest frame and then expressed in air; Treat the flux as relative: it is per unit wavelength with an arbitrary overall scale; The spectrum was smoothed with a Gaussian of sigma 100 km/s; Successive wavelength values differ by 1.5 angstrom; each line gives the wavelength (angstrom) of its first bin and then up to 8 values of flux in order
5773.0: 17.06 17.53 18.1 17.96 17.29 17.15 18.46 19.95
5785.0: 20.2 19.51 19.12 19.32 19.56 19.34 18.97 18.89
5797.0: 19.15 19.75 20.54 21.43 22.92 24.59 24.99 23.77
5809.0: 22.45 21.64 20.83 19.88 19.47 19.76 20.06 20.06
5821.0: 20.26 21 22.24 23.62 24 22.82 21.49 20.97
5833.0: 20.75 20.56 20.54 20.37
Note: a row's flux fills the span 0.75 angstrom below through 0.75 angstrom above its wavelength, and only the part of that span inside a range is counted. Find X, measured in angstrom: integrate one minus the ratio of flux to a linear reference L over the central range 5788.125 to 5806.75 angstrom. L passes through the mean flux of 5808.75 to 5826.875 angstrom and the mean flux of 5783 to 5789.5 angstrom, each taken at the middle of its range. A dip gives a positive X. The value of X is -0.5 angstrom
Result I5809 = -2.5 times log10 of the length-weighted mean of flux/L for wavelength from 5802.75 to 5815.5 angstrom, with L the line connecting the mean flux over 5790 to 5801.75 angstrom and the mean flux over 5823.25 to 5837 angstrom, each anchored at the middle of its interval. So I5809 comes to -0.09 mag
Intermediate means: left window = 19.6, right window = 21.9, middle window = 22.3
